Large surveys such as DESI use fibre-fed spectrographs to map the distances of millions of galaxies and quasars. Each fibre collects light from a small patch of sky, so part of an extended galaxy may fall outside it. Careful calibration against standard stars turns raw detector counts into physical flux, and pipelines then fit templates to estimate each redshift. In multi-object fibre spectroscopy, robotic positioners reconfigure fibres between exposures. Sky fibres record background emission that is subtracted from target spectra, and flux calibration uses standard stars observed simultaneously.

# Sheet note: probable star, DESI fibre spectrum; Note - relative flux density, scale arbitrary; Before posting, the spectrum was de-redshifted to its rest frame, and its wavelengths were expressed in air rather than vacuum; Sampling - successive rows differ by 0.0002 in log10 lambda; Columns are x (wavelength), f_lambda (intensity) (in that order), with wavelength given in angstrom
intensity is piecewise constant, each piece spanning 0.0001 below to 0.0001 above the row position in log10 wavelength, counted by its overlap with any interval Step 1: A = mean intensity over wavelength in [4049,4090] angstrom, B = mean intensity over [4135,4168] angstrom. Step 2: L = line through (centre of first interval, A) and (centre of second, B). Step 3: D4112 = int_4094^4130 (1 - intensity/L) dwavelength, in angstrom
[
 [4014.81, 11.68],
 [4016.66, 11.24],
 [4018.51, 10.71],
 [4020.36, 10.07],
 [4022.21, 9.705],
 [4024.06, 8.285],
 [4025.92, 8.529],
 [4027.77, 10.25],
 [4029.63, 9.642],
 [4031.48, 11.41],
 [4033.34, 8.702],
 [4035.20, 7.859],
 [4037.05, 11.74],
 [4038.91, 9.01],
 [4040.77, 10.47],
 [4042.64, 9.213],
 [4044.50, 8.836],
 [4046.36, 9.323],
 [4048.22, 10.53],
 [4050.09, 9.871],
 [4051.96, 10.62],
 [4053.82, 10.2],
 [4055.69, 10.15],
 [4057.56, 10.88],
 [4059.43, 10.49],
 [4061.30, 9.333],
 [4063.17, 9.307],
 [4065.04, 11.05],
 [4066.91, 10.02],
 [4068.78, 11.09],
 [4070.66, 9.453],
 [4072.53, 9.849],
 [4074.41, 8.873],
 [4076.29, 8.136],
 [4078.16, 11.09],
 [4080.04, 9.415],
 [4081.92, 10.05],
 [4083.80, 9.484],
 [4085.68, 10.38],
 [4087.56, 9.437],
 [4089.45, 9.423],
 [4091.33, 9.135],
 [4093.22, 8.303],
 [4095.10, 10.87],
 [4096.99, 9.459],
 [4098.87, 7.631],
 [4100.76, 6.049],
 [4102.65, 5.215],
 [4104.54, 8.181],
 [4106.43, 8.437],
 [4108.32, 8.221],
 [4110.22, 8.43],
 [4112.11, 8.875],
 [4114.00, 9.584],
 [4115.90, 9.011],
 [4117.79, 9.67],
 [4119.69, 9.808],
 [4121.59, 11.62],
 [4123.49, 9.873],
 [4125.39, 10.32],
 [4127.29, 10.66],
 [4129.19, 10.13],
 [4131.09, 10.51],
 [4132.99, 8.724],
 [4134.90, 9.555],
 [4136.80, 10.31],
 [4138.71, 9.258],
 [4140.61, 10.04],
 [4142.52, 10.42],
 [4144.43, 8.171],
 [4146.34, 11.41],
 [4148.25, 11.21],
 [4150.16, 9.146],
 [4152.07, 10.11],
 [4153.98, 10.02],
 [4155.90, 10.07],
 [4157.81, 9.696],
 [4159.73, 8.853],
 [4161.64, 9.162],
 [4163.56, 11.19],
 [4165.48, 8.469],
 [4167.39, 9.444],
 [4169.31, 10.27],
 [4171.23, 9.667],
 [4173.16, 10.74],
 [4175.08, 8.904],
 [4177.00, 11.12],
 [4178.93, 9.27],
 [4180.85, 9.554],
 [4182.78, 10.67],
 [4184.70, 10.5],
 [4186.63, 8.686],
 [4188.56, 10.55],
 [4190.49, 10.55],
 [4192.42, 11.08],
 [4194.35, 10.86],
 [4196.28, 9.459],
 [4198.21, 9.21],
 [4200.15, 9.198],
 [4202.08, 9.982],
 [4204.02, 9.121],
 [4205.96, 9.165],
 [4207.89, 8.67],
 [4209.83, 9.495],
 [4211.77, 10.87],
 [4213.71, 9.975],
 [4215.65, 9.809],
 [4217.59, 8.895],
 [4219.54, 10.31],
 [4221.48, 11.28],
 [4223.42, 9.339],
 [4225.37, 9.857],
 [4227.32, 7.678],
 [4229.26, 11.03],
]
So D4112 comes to 3.0 angstrom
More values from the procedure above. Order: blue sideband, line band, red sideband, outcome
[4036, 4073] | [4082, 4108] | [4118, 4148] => 3.7 angstrom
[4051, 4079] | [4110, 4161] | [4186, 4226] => 0.4 angstrom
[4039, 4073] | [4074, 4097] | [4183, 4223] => 1.0 angstrom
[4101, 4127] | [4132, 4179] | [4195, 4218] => -3.0 angstrom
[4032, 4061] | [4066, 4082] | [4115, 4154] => 0.2 angstrom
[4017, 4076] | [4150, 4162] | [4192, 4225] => 0.2 angstrom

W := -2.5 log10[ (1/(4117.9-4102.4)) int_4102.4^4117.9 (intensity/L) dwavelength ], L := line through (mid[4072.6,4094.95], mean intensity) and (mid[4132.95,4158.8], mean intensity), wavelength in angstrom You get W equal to 0.14 mag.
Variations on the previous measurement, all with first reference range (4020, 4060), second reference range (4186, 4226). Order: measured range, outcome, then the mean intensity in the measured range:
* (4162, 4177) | 0.00 mag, 9.87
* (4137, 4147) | 0.00 mag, 9.84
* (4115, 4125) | -0.02 mag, 10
